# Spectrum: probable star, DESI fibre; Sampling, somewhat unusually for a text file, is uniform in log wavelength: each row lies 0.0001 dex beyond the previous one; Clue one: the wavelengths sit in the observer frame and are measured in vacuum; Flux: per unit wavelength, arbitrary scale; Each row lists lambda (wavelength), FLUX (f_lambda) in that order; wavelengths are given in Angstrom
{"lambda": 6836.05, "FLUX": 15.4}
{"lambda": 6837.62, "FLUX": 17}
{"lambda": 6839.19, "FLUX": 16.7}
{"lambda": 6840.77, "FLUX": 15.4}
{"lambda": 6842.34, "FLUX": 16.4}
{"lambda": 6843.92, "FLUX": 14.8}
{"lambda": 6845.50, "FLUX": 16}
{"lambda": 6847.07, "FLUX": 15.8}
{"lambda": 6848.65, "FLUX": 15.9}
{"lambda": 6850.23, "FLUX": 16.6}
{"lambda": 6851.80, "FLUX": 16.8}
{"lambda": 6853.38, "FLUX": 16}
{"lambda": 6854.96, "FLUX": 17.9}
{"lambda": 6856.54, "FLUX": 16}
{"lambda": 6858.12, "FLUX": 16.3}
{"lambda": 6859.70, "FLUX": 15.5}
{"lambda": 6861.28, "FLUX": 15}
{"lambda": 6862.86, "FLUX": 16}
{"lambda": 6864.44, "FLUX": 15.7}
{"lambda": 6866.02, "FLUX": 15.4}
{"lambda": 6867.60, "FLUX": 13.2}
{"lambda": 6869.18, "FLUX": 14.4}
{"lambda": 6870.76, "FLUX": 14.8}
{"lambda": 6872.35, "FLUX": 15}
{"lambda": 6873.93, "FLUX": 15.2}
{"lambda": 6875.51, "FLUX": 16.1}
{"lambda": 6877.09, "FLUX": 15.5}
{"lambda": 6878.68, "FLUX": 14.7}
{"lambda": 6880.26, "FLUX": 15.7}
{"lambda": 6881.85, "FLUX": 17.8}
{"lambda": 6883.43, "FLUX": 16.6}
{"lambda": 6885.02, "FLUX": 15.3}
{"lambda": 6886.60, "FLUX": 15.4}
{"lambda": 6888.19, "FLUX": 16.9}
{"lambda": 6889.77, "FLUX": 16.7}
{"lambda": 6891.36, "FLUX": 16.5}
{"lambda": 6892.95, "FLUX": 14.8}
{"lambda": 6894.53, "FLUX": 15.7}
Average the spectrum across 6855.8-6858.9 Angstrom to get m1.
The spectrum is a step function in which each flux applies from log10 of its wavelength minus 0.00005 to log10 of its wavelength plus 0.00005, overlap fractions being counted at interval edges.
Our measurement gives 16.1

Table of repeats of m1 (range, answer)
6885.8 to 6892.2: 16.4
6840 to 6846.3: 15.7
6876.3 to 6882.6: 15.9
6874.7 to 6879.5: 15.4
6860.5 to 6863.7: 15.5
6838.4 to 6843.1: 16.2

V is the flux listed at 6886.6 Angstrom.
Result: 15.4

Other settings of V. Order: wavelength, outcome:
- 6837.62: 17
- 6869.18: 14.4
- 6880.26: 15.7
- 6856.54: 16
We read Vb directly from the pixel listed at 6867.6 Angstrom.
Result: 13.2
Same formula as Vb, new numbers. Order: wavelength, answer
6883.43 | 16.6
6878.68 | 14.7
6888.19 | 16.9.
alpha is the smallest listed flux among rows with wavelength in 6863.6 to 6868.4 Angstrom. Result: 13.2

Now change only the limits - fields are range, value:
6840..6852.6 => 14.8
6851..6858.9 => 16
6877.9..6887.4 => 14.7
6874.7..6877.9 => 15.5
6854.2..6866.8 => 15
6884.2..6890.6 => 15.3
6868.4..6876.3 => 14.4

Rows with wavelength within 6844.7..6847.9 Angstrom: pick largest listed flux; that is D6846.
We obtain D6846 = 16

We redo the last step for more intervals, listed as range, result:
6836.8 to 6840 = 17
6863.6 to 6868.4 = 15.7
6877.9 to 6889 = 17.8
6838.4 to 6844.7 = 16.7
